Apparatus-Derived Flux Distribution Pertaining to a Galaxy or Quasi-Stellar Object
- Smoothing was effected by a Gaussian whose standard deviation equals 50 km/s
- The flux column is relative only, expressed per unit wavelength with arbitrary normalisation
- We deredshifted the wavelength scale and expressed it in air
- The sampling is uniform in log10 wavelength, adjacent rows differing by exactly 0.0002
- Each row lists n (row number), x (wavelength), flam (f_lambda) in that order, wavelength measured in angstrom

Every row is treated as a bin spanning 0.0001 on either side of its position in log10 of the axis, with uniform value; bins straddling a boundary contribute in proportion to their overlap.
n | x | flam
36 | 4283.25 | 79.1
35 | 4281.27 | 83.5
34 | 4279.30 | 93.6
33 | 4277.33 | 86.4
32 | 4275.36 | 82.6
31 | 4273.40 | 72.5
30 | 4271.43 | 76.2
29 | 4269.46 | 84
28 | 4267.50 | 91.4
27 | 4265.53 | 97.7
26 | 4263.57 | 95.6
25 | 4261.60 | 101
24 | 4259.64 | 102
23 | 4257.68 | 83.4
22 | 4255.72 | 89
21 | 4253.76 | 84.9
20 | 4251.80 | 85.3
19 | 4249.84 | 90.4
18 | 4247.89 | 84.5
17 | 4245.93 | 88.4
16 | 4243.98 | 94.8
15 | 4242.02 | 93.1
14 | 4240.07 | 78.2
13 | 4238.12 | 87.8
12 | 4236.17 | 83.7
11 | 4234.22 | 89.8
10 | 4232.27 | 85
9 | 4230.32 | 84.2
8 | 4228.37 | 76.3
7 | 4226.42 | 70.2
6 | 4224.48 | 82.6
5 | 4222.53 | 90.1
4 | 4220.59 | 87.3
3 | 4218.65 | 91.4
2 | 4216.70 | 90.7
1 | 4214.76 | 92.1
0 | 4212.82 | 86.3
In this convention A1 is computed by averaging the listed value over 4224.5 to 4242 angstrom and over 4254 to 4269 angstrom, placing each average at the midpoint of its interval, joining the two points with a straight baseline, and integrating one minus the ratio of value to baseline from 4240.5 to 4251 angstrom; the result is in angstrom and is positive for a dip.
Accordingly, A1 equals -0.3 angstrom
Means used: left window 82.6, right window 93.5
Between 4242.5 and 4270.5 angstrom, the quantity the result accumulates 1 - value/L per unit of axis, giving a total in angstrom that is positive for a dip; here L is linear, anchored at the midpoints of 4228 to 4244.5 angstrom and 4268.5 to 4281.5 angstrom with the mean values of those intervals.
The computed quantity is -2.2 angstrom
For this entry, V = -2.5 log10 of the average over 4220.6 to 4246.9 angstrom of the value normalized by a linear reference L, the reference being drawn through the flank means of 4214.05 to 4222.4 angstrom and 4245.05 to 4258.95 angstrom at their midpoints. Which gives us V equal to 0.05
